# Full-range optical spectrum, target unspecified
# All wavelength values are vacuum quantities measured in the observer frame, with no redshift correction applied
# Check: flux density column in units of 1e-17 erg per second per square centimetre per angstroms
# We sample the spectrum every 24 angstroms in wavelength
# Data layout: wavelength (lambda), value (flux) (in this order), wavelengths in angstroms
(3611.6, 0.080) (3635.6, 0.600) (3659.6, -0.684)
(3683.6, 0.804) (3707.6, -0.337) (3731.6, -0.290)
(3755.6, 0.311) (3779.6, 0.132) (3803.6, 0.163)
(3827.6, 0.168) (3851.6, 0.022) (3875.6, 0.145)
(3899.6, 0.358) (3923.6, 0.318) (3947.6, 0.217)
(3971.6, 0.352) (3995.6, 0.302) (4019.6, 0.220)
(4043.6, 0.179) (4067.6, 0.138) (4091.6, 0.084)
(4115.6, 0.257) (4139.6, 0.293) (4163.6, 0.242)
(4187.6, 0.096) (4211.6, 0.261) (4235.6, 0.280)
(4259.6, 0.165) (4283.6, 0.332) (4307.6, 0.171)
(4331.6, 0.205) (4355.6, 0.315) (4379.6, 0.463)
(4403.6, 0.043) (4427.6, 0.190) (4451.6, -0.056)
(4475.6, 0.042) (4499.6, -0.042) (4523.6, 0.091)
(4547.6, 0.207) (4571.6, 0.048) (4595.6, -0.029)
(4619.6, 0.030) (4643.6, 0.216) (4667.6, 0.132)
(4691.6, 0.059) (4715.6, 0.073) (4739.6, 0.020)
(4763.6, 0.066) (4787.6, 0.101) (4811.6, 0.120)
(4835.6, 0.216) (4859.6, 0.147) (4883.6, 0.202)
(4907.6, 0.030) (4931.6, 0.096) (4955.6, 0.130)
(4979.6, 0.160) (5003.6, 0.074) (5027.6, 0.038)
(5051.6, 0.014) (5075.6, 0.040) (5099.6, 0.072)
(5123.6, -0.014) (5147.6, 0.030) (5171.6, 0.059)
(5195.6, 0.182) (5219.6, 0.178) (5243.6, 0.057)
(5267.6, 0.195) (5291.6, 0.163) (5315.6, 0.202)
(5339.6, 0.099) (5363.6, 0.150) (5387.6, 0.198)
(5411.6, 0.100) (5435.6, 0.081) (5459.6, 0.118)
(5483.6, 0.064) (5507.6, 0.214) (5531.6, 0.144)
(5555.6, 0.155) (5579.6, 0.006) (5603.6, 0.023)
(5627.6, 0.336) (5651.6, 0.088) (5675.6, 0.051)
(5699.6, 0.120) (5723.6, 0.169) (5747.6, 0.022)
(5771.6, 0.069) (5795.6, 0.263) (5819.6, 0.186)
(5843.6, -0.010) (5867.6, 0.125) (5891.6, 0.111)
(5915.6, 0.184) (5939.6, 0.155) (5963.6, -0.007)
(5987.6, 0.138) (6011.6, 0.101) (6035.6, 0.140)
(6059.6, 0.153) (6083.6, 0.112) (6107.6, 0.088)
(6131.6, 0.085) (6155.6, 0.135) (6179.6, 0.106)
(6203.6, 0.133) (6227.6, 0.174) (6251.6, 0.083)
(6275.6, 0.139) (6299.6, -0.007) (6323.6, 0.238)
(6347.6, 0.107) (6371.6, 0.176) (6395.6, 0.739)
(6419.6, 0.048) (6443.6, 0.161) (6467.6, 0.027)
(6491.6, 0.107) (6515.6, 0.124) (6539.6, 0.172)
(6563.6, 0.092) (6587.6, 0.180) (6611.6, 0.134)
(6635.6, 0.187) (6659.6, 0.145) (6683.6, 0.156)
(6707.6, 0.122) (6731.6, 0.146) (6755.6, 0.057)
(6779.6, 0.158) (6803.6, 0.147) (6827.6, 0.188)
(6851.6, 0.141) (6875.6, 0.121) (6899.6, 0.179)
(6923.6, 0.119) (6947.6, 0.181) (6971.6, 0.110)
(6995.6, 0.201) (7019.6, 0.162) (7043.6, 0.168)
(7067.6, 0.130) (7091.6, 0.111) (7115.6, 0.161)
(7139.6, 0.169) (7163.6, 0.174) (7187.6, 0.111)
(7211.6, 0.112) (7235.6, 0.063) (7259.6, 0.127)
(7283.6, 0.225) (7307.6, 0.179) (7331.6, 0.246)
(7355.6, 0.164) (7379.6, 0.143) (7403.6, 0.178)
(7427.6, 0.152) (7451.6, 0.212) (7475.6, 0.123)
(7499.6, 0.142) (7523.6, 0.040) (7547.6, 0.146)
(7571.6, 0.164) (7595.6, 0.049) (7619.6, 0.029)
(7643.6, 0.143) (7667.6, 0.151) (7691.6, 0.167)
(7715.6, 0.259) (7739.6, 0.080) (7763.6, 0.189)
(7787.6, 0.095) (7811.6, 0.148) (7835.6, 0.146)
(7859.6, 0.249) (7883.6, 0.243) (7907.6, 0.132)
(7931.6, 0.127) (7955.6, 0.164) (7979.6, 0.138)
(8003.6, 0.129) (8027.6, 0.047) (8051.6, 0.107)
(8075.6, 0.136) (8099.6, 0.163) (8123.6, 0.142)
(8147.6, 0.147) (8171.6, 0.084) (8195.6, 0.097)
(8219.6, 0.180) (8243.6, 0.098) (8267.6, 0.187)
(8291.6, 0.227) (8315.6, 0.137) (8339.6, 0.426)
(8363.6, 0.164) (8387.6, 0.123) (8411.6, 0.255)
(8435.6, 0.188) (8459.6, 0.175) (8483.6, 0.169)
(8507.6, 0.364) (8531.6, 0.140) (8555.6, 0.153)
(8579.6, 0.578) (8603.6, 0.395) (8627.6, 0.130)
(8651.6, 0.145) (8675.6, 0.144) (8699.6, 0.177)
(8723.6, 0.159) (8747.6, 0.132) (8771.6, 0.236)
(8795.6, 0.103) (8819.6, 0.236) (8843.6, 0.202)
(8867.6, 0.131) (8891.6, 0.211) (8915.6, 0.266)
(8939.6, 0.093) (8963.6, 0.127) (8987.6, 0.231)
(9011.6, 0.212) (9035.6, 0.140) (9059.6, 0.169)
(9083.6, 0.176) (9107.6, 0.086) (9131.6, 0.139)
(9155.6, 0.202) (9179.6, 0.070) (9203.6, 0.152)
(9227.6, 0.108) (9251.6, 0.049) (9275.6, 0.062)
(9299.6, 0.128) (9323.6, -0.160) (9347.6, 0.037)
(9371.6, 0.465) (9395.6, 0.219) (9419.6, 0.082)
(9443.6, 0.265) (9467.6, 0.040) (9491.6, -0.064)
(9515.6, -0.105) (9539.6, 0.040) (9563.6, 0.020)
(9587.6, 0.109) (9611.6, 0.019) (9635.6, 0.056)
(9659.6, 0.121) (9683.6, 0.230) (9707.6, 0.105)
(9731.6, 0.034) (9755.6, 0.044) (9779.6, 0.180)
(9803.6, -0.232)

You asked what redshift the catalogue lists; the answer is 0.72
